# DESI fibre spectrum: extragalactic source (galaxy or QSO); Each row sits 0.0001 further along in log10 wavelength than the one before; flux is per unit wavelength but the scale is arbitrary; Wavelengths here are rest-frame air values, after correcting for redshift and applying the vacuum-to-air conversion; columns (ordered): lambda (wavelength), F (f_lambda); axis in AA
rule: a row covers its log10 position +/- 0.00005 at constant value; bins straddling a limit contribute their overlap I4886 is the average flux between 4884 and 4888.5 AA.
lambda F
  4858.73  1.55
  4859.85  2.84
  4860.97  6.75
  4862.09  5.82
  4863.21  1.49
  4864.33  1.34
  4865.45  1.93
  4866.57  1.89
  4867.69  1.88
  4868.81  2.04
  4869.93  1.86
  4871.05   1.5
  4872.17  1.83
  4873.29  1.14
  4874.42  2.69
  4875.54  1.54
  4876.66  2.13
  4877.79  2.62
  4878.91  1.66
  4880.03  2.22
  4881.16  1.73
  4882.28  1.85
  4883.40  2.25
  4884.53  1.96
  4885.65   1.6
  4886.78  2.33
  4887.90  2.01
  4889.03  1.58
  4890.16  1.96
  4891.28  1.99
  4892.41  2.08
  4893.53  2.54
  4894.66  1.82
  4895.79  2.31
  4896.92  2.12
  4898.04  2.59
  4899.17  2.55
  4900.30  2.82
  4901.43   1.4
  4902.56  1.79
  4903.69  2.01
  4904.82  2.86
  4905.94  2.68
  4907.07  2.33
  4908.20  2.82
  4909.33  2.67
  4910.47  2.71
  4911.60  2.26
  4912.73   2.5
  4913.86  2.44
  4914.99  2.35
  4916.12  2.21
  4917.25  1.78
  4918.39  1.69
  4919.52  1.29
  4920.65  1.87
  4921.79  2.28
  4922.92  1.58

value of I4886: 1.97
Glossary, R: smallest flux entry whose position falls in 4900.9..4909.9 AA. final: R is 1.4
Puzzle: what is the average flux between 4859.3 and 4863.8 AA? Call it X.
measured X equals 4.21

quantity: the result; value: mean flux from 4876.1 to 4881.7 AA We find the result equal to 2.07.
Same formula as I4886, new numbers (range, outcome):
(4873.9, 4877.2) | 2.12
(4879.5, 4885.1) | 2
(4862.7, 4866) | 1.59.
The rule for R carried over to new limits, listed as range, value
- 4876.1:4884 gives 1.66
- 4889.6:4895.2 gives 1.82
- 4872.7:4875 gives 1.14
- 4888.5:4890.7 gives 1.58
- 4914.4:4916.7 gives 2.21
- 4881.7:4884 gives 1.85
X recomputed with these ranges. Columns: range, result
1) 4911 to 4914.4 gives 2.41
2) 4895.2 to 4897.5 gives 2.22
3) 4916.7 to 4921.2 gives 1.66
